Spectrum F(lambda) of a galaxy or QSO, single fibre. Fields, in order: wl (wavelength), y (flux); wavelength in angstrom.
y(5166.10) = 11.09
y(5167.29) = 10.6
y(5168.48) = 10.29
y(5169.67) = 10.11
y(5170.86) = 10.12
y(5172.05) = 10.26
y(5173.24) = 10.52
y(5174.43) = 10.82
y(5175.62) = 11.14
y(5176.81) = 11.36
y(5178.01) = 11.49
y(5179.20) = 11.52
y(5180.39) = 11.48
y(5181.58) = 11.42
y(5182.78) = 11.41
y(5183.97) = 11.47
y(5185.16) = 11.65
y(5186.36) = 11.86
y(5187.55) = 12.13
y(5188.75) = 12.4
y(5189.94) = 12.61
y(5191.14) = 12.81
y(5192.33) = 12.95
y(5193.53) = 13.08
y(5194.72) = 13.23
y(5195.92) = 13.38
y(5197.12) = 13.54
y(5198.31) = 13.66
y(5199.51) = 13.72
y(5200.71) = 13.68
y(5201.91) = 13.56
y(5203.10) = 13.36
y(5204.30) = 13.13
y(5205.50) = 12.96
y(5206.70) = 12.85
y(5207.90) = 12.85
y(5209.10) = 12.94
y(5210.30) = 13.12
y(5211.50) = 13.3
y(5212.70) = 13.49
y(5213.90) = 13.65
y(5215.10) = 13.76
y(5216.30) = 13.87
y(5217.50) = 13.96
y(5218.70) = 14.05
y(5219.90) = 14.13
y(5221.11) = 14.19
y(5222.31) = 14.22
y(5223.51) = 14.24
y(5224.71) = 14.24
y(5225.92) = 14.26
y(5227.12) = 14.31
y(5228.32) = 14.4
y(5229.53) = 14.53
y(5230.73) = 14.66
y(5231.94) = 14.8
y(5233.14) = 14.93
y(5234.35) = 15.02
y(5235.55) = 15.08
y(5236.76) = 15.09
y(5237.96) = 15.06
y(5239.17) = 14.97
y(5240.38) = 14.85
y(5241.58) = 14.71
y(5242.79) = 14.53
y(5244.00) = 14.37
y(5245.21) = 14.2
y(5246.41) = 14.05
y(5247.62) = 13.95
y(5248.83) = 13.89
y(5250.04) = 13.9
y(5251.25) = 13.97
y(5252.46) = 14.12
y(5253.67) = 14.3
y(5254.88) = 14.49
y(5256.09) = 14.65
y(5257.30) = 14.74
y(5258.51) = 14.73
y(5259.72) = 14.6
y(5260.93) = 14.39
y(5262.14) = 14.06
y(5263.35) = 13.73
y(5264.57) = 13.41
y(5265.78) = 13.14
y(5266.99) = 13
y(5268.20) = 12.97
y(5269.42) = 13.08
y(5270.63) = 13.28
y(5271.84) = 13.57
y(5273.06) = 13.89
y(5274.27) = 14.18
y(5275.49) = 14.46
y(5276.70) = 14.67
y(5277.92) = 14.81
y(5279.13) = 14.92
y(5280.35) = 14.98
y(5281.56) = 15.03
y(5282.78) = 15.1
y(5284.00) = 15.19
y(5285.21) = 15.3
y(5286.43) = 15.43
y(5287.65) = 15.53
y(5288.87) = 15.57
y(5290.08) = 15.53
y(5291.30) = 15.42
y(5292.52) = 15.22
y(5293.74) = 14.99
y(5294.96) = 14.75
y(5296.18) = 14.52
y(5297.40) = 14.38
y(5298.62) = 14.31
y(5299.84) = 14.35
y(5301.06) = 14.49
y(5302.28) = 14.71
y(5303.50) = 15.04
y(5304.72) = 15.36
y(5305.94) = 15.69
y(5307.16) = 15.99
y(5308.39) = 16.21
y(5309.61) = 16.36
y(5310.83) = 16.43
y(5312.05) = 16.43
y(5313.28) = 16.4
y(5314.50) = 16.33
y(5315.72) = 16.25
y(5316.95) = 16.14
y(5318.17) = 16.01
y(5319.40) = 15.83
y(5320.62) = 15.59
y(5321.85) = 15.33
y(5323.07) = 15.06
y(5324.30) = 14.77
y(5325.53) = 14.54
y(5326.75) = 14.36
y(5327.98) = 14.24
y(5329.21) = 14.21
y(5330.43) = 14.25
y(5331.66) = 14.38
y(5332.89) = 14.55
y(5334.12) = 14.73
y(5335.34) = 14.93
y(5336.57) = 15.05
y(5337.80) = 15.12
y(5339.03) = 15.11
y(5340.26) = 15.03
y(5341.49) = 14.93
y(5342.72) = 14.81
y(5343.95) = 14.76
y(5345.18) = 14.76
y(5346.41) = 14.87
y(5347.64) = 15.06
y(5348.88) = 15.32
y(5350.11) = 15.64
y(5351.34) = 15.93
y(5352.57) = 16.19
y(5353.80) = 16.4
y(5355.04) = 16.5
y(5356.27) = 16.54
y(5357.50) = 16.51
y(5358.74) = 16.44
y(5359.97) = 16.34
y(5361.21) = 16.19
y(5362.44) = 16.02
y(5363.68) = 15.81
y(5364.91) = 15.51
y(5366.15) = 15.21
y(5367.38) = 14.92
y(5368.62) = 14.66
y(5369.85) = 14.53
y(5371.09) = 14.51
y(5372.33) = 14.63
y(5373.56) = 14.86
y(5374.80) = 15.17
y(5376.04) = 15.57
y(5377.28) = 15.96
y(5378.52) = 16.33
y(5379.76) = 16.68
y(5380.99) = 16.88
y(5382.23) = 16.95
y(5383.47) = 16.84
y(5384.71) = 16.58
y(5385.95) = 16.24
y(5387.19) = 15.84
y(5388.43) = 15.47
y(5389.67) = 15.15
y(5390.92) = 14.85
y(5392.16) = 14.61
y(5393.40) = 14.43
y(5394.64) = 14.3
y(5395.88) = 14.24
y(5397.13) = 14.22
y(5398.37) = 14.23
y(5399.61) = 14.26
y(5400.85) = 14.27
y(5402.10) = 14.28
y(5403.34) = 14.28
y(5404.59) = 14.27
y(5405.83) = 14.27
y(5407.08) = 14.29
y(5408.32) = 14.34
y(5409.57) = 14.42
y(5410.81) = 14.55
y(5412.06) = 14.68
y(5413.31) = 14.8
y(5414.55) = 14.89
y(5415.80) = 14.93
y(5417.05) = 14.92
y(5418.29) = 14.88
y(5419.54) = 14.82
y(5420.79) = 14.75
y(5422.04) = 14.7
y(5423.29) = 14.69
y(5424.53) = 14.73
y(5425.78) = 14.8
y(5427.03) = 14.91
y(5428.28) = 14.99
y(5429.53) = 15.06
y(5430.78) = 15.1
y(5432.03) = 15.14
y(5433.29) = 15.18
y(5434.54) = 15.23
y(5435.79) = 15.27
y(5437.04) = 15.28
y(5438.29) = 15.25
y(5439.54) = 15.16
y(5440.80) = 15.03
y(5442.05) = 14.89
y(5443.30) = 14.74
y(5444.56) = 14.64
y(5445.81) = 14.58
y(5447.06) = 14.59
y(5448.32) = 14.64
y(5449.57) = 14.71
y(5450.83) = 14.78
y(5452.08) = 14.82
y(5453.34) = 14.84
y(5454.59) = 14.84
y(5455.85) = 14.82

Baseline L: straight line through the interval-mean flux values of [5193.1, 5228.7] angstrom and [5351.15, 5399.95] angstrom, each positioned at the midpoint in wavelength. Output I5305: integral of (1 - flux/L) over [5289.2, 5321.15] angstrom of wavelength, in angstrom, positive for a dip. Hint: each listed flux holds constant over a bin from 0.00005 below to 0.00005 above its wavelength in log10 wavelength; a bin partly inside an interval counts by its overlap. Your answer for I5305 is -1.6 angstrom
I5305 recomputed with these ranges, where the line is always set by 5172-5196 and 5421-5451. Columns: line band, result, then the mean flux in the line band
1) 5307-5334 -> -3.8 angstrom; 15.4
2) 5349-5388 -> -4.9 angstrom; 15.9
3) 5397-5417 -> 0.2 angstrom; 14.5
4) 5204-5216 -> -1.0 angstrom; 13.2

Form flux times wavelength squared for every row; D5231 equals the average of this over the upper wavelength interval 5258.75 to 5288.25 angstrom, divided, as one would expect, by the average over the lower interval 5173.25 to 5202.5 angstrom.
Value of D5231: 1.20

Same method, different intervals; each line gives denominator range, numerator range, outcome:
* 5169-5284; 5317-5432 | 1.18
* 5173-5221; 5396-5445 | 1.26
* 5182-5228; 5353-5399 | 1.25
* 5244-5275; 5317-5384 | 1.14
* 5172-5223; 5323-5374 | 1.26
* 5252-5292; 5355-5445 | 1.10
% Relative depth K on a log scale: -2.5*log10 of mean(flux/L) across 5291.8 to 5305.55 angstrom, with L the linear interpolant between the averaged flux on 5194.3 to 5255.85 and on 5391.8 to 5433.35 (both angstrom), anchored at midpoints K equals -0.04 mag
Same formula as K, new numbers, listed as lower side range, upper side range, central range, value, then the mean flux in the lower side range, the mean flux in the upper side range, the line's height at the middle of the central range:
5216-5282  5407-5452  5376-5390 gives -0.11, 14.3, 14.9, 14.7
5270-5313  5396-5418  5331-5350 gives -0.01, 15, 14.5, 14.8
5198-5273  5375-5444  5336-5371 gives -0.06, 14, 15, 14.7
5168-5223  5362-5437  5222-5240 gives -0.13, 12.6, 15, 13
